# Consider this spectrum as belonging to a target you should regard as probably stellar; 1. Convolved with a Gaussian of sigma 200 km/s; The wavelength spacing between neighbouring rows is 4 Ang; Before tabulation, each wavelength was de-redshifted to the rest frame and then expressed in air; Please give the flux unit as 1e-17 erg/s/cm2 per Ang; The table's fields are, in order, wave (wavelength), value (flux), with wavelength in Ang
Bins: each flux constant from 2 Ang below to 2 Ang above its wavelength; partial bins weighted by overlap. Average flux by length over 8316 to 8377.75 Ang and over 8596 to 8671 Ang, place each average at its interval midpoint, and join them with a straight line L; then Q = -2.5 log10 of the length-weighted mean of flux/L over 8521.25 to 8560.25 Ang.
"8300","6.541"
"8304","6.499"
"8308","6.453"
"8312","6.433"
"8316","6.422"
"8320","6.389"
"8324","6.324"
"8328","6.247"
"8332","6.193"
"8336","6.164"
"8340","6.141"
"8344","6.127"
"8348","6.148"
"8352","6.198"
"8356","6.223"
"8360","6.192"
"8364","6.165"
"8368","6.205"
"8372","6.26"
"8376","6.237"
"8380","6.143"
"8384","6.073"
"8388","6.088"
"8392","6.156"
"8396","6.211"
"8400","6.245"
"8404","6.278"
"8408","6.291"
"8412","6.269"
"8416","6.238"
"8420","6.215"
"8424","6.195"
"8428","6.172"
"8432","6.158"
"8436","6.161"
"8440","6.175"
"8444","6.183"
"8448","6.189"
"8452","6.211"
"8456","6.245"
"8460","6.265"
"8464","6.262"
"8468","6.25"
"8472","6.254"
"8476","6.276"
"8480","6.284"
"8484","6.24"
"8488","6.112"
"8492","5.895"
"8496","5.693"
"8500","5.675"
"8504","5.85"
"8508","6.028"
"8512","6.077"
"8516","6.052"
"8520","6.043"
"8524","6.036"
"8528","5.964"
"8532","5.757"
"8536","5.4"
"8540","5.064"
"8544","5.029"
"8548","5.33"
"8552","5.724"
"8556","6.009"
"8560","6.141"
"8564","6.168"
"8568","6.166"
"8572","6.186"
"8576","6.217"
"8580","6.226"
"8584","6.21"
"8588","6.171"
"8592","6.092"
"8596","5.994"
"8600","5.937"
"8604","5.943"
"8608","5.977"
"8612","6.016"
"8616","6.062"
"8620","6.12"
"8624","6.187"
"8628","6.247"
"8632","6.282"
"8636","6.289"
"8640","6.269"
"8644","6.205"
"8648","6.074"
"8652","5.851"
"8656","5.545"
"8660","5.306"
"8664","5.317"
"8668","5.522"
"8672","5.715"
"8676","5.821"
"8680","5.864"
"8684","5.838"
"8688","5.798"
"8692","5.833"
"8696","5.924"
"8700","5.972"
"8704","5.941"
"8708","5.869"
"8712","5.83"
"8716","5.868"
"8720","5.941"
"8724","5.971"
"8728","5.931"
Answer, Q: 0.076 mag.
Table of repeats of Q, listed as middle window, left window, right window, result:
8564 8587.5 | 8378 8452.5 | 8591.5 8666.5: -0.029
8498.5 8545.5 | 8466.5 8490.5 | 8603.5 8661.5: 0.076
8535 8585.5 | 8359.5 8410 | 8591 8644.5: 0.053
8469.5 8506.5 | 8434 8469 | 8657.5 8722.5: 0.020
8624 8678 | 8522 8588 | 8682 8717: -0.004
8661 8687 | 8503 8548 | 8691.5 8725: 0.039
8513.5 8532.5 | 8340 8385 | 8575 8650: 0.028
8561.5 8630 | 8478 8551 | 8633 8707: -0.052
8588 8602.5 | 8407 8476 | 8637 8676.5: -0.023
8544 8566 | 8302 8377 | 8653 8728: 0.031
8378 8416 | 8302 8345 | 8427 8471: 0.009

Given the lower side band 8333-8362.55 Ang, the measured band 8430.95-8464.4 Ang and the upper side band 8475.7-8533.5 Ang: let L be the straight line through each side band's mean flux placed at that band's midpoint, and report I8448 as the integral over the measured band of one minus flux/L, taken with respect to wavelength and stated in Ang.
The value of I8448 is -0.81 Ang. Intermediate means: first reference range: 6.17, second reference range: 5.99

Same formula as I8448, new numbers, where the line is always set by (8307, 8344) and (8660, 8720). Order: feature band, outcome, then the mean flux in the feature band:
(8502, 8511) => 0.1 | 5.95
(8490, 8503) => 0.6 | 5.76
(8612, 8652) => -2.1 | 6.17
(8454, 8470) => -0.4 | 6.26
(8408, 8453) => -0.4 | 6.2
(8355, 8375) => 0.1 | 6.21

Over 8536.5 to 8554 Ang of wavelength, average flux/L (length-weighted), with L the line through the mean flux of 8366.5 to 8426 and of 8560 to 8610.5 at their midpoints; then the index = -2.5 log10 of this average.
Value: 0.158 mag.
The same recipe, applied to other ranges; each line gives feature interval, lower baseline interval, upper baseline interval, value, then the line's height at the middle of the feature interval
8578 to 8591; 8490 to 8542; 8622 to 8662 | -0.05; 5.93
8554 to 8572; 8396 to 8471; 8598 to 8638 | 0.00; 6.14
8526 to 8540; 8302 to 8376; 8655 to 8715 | 0.07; 5.97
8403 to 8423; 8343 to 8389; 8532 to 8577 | -0.03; 6.07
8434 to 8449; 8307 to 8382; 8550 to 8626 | 0.00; 6.18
